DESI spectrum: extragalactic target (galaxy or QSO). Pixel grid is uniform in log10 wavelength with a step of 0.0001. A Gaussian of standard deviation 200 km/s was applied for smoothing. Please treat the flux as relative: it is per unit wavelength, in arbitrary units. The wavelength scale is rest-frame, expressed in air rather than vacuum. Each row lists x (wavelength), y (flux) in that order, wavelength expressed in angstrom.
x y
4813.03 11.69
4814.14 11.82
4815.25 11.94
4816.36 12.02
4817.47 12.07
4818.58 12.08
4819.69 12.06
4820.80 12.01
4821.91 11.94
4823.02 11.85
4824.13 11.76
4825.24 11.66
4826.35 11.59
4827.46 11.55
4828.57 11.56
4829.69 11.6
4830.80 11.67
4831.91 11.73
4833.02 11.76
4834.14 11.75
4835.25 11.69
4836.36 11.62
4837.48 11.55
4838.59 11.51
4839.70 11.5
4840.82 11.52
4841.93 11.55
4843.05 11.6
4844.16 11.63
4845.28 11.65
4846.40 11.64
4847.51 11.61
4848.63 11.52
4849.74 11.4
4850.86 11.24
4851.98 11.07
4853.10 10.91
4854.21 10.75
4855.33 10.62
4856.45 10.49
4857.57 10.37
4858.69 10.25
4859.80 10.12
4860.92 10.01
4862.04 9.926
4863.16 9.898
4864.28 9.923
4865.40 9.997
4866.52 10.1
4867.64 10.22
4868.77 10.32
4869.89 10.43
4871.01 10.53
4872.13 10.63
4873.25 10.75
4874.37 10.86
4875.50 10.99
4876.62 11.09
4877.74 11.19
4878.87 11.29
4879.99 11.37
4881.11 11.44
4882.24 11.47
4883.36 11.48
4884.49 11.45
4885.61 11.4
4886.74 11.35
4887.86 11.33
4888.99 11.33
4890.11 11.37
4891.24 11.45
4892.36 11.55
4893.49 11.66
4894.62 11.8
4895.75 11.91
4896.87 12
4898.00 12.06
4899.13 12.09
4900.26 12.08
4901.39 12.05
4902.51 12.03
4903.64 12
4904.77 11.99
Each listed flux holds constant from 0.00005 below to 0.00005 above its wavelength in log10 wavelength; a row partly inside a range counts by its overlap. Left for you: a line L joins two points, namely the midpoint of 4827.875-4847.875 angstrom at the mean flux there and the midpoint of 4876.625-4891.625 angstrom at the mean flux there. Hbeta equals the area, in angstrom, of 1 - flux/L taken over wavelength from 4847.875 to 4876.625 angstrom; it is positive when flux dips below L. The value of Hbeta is 2.3 angstrom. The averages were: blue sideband 11.6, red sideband 11.4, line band 10.6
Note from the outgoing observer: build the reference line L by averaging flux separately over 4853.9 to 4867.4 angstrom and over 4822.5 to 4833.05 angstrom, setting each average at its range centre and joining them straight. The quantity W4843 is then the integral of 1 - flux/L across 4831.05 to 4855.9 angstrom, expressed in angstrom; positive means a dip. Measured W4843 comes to -1.1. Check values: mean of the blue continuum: 11.7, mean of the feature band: 11.4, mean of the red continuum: 10.2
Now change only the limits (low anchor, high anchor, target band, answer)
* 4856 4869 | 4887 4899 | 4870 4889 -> -0.3 angstrom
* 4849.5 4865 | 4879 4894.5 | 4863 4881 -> 0.5 angstrom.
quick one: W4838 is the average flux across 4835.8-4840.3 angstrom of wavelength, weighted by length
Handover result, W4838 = 11.5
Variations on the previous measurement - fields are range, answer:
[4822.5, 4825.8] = 11.8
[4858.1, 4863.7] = 10.1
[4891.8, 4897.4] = 11.8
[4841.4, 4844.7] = 11.6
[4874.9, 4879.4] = 11.1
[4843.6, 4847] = 11.6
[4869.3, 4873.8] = 10.6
